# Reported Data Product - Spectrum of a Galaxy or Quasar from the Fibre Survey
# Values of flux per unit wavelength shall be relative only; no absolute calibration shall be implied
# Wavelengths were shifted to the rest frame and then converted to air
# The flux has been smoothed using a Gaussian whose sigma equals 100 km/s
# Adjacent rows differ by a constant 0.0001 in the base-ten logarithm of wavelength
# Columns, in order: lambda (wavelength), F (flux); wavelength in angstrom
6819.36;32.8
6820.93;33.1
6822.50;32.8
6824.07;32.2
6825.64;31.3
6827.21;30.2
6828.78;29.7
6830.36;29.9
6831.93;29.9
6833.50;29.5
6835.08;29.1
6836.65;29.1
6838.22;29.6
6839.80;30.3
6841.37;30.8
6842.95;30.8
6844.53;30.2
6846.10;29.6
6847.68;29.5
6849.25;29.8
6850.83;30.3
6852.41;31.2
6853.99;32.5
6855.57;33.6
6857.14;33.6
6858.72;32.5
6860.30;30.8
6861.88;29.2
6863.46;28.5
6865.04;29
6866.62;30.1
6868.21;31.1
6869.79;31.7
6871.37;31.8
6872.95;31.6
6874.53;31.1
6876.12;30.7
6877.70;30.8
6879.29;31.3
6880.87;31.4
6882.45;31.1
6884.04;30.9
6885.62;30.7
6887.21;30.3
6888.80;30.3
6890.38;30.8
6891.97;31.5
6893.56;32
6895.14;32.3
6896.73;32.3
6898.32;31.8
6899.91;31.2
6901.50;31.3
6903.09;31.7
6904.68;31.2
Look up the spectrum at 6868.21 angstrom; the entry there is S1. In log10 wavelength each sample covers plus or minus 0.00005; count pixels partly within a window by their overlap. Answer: 31.1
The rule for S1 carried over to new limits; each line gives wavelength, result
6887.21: 30.3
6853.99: 32.5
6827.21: 30.2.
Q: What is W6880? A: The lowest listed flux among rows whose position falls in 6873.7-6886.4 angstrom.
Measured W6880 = 30.7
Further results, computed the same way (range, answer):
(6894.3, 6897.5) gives 32.3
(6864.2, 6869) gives 29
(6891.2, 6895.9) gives 31.5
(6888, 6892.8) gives 30.3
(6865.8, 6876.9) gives 30.1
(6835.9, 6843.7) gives 29.1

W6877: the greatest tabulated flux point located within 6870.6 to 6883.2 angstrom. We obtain 31.8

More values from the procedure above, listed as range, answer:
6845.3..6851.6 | 30.3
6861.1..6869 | 31.1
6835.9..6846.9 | 30.8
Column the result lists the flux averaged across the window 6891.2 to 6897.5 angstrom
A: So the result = 32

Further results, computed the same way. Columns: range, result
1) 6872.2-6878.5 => 31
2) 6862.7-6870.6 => 30.1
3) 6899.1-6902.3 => 31.2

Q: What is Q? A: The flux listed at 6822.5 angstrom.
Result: 32.8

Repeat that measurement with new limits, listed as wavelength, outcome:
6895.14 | 32.3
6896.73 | 32.3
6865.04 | 29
